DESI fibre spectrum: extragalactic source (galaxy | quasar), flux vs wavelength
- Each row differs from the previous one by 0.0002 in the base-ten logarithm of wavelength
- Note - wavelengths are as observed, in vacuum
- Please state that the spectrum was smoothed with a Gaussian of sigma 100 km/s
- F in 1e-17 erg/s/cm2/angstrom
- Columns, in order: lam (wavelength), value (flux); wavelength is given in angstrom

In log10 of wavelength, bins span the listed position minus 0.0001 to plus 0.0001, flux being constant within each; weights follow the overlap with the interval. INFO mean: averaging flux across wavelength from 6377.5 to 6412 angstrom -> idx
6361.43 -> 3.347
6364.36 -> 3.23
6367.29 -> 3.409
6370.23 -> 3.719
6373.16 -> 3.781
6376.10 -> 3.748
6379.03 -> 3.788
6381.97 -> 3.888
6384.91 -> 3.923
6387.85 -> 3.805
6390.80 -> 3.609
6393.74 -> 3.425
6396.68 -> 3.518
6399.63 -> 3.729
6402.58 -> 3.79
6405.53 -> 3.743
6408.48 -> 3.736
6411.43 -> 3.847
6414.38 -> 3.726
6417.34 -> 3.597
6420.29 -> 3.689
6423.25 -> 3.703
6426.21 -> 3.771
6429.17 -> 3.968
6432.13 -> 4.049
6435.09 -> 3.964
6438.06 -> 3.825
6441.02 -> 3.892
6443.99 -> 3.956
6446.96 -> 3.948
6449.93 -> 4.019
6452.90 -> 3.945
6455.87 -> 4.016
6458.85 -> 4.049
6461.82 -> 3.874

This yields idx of 3.73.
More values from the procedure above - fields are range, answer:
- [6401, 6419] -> 3.74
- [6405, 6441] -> 3.81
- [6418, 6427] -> 3.71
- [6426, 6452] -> 3.94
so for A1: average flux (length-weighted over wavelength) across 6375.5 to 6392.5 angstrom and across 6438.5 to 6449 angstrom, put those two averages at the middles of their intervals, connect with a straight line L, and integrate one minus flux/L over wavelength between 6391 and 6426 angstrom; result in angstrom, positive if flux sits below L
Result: 1.5 angstrom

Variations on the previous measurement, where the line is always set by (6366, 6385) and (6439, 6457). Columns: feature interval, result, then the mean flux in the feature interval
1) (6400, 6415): 0.3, 3.77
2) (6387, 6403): 0.7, 3.63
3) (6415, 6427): 0.6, 3.69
